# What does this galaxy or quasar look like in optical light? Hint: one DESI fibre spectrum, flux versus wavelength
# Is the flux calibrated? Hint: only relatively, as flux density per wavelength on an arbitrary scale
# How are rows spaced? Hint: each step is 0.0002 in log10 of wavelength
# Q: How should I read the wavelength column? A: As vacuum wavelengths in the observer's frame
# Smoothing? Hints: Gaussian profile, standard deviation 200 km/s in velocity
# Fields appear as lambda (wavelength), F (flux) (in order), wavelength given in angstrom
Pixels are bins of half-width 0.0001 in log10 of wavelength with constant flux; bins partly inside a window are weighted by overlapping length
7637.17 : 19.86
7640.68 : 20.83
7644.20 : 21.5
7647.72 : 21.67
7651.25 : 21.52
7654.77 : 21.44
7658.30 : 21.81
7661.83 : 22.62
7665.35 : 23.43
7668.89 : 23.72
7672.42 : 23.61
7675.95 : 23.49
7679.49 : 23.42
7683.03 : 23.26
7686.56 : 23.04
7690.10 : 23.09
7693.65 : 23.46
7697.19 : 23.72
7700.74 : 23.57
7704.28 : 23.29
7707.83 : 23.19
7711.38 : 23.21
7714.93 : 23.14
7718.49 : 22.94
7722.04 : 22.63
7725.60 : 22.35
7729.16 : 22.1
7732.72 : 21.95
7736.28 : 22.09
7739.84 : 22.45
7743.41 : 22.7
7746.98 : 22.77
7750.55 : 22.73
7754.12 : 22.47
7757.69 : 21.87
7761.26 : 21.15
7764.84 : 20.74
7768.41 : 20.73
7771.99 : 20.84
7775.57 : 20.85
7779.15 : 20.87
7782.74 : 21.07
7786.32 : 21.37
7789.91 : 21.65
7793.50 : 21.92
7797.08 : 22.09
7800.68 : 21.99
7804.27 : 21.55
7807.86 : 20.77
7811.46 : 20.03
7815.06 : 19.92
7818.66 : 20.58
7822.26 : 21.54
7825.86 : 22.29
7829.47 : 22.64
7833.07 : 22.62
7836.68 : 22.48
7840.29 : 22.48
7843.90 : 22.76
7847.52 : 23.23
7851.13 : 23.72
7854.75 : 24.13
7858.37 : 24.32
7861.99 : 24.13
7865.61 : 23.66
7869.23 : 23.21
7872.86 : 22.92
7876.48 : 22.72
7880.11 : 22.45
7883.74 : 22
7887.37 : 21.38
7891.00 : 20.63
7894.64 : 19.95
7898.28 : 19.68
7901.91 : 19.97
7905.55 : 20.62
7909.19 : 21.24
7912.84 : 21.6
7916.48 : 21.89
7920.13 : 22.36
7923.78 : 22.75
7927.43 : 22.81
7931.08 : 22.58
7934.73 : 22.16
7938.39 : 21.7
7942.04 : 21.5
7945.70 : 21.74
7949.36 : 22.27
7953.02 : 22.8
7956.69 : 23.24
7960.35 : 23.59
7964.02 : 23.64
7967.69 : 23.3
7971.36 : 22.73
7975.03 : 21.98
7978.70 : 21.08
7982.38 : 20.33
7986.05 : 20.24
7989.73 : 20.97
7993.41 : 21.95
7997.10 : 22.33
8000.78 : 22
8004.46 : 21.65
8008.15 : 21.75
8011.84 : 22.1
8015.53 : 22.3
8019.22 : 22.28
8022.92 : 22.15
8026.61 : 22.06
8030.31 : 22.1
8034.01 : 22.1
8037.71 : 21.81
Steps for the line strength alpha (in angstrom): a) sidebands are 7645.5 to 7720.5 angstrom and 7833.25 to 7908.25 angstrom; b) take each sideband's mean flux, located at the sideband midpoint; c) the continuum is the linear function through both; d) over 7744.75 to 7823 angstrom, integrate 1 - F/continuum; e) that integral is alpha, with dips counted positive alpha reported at 4.41 angstrom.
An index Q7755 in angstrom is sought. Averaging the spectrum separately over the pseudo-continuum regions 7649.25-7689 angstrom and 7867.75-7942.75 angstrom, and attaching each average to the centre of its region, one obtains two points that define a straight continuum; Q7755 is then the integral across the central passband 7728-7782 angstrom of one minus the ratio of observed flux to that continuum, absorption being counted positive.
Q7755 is 1.7 angstrom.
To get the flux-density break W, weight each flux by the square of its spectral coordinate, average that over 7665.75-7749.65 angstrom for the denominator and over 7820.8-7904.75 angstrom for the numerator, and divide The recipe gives 1.01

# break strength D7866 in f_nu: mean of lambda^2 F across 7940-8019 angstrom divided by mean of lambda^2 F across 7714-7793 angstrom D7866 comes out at 1.07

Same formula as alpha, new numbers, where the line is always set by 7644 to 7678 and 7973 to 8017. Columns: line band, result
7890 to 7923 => 1.3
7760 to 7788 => 1.6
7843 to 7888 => -2.5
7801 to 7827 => 1.3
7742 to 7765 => 0.1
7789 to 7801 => 0.1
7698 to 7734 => -0.8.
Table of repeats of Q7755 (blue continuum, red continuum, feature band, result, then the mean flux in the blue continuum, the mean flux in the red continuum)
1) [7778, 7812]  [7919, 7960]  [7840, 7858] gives -1.4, 21.4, 22.4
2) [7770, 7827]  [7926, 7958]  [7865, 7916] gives 0.8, 21.2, 22.3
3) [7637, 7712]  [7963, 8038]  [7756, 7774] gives 1.2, 22.7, 21.9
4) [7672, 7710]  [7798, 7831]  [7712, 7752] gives 0.2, 23.4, 21.3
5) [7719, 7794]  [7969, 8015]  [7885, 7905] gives 1.2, 21.8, 21.6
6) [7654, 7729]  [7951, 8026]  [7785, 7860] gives 1.8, 23.1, 22.1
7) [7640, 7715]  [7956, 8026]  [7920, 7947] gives 0.0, 22.8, 22.1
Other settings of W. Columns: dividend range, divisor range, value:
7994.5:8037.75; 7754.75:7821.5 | 1.11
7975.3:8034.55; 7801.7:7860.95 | 1.02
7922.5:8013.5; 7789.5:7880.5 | 1.02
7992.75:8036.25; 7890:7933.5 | 1.06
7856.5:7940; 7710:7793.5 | 1.04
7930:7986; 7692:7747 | 1.03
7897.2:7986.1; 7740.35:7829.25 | 1.07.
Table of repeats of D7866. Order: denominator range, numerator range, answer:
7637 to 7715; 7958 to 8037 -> 1.05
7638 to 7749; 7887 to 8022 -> 1.03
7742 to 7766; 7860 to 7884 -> 1.08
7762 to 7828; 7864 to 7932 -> 1.06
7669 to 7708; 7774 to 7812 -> 0.94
